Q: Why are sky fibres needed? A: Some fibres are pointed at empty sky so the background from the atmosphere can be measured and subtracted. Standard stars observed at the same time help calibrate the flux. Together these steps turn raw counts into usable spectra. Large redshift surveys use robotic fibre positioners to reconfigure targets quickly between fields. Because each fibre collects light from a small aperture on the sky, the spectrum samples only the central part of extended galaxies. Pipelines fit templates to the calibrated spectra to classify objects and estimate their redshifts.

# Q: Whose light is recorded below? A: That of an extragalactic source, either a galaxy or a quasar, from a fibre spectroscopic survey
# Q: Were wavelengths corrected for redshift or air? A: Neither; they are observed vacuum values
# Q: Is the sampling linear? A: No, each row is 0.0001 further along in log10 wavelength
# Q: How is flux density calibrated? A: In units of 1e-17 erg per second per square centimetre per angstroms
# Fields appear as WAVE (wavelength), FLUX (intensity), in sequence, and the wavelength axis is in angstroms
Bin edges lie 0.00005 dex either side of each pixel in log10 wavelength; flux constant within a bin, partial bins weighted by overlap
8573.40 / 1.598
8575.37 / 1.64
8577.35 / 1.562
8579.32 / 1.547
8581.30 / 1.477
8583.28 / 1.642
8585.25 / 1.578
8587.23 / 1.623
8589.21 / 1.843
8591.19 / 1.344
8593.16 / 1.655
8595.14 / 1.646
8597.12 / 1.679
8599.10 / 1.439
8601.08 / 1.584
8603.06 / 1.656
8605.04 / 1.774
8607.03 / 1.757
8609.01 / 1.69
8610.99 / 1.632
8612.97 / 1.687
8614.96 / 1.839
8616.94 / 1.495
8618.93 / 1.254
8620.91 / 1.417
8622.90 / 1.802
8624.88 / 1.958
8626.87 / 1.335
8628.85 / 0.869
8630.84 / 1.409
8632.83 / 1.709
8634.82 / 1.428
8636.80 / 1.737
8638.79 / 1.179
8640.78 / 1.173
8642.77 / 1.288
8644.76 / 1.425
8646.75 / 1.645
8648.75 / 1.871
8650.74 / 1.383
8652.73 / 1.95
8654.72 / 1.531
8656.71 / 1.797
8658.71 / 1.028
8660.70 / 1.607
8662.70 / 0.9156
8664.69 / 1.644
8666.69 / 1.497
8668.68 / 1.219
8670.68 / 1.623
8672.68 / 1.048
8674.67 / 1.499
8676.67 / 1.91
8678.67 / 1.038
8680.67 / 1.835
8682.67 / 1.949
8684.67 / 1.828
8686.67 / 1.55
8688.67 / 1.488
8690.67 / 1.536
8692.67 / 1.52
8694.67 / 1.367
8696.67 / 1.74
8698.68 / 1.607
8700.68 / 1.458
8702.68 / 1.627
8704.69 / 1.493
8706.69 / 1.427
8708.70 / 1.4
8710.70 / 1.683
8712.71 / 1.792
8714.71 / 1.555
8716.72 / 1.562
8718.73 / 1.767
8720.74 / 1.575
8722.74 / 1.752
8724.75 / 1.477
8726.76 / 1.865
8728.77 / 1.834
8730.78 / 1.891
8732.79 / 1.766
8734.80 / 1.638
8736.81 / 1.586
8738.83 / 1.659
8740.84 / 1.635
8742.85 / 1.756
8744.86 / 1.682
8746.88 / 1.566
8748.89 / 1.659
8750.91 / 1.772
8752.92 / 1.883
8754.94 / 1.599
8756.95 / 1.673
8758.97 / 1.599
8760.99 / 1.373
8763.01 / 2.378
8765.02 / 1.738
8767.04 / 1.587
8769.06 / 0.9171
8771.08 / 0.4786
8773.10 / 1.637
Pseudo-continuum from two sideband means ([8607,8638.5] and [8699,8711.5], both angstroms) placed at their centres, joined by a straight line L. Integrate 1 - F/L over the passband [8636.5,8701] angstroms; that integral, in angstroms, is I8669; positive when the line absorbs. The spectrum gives 0.9 angstroms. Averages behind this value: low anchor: 1.55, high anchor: 1.52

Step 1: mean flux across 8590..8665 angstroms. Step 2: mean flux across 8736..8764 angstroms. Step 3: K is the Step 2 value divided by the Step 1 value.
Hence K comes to 1.1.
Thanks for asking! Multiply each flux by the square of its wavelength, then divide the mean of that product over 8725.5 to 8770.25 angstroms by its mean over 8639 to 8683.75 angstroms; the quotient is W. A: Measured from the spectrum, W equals 1.1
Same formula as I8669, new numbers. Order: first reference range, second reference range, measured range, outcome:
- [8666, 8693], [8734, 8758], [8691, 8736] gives -0.4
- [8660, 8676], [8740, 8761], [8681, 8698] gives -2.0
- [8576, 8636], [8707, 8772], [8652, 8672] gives 1.6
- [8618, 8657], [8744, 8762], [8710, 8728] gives -0.8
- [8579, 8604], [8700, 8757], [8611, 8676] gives 5.5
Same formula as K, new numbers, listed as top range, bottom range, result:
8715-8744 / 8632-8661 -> 1.12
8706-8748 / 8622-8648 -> 1.14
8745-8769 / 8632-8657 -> 1.09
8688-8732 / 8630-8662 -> 1.07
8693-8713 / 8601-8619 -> 0.93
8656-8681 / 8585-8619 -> 0.87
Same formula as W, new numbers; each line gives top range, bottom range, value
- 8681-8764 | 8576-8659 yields 1.09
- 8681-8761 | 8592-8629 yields 1.05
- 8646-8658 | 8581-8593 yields 1.07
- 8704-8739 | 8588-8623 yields 1.05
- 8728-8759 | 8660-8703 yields 1.13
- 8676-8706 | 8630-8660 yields 1.07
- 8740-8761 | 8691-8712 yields 1.10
